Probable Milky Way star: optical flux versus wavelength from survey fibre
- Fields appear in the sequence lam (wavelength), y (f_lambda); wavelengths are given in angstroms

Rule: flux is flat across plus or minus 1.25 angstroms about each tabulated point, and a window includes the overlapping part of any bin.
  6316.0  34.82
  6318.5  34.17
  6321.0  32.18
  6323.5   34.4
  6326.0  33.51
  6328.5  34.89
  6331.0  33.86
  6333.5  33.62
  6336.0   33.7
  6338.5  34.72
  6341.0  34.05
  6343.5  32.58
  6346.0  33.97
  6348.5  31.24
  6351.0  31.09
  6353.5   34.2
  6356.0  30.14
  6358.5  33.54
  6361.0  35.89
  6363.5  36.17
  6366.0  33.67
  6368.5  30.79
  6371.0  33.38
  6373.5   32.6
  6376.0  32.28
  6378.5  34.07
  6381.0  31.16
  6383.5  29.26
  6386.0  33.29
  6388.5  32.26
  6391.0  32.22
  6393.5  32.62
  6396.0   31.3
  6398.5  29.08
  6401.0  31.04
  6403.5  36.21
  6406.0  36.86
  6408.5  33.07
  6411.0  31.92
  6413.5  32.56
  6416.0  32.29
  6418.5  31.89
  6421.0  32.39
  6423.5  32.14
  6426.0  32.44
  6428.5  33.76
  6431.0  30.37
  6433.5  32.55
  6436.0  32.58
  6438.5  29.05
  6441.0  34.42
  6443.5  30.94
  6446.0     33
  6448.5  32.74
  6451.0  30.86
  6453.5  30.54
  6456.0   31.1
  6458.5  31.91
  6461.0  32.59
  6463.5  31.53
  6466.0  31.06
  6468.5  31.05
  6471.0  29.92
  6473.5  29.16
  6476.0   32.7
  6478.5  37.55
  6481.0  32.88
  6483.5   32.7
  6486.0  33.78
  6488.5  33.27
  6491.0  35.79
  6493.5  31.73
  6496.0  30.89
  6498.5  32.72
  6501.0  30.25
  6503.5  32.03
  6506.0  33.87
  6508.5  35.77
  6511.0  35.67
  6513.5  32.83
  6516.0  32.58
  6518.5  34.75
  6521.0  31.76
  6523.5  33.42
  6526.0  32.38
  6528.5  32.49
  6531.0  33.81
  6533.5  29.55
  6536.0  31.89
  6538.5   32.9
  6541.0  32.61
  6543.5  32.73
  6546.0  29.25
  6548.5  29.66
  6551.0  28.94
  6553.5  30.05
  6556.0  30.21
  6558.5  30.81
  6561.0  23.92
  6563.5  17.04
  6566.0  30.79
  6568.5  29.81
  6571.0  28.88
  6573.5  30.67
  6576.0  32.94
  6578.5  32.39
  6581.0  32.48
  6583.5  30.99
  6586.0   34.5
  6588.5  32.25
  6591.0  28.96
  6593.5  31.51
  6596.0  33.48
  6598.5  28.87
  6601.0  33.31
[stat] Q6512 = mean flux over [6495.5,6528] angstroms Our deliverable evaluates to 33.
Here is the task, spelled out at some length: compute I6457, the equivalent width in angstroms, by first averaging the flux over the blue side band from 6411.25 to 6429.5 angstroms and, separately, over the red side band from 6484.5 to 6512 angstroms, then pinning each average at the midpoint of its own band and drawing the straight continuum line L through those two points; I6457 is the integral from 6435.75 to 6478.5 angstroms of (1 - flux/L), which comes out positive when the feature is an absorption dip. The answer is 1.5 angstroms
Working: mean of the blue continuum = 32.4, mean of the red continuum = 33.2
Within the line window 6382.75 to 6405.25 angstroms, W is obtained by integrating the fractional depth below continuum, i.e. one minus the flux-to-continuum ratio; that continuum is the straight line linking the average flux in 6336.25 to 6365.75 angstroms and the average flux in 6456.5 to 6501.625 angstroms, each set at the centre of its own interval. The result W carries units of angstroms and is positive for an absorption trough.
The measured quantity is 0.7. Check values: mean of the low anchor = 33.4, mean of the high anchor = 32.3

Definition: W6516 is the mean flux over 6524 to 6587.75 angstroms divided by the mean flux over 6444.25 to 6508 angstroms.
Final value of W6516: 0.9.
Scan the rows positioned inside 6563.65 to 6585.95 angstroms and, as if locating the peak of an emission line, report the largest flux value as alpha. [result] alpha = 32.94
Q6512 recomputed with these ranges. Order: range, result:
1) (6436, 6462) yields 31.7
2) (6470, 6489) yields 32.8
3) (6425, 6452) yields 32.1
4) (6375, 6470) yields 32.1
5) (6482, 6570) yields 31.5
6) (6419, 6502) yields 32.1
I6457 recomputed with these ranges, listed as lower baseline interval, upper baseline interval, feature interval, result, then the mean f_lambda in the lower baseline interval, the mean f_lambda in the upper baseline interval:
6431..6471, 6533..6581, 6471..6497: -1.6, 31.6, 29.8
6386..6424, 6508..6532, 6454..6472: 0.9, 32.6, 33.5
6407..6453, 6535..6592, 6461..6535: -3.6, 32.2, 30.2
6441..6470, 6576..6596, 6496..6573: 1.9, 31.7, 32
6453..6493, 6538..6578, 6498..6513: -1.0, 32.4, 29.4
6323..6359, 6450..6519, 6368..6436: 1.2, 33.3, 32.5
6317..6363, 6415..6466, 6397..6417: -0.3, 33.5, 31.9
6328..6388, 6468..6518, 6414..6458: 1.4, 33.1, 32.9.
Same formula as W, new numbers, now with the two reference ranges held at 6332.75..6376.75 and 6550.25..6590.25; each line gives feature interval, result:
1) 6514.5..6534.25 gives -1.39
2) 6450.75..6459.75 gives 0.14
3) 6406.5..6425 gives -0.15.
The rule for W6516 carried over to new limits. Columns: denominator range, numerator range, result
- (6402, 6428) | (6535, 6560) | 0.93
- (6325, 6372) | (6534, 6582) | 0.89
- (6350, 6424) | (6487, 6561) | 0.98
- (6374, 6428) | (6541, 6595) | 0.93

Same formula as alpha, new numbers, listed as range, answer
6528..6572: 33.81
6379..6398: 33.29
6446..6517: 37.55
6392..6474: 36.86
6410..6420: 32.56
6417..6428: 32.44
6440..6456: 34.42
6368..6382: 34.07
